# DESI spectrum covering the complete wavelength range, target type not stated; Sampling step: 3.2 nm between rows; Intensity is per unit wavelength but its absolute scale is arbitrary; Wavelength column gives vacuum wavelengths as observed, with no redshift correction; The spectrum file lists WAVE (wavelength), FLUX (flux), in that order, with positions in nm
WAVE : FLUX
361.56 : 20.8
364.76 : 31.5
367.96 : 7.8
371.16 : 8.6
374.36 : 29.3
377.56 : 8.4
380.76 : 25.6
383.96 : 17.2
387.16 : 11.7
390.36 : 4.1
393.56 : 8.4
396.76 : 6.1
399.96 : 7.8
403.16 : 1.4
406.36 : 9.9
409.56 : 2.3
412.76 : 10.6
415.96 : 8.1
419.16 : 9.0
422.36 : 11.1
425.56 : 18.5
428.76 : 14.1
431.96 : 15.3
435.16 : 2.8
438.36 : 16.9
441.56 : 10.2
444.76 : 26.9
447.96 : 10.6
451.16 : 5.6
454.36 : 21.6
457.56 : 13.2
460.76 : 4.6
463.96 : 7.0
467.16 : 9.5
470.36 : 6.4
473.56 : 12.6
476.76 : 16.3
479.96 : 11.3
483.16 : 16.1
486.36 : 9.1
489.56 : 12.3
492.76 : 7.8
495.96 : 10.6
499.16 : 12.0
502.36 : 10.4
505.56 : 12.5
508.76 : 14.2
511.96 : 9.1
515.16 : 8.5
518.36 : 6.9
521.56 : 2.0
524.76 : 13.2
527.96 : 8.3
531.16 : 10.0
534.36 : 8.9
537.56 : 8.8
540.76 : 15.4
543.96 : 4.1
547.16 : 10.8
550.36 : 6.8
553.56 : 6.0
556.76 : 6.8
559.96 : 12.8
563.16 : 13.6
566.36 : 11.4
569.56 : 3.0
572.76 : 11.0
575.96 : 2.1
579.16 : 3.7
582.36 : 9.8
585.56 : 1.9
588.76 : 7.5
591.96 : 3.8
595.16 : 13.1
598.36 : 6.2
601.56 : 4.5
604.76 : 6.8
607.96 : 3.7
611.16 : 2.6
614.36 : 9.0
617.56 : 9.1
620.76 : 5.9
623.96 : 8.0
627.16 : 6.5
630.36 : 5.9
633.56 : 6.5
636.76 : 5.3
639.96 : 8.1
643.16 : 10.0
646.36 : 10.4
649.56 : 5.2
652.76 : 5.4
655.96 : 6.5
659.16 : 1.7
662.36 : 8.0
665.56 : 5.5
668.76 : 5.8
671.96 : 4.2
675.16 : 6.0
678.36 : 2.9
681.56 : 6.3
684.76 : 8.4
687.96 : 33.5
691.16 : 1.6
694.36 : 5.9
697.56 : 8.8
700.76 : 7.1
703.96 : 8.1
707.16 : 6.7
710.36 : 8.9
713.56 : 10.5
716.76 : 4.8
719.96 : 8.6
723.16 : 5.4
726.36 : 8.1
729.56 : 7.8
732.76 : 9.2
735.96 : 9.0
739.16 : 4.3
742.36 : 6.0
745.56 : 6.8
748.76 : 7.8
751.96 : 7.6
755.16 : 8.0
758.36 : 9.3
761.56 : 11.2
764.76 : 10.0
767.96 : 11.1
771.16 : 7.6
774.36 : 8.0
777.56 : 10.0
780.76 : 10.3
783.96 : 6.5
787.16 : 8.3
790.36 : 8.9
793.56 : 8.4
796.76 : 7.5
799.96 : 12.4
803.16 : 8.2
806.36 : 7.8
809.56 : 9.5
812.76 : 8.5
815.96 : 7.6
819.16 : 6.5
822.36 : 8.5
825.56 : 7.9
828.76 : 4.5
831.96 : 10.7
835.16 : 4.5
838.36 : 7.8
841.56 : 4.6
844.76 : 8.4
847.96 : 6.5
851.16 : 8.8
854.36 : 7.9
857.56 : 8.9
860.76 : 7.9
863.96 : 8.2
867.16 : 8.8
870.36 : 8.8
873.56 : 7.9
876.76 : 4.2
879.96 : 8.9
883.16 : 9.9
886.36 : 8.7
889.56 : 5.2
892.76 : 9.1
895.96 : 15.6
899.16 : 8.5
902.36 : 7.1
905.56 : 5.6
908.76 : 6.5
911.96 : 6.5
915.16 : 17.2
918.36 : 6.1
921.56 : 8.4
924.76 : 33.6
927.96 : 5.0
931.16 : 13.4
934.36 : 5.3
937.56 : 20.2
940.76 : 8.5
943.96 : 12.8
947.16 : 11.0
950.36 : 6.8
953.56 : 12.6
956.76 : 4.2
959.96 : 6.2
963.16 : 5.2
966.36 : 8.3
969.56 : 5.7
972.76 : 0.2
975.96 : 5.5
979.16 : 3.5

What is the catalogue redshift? 0.845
